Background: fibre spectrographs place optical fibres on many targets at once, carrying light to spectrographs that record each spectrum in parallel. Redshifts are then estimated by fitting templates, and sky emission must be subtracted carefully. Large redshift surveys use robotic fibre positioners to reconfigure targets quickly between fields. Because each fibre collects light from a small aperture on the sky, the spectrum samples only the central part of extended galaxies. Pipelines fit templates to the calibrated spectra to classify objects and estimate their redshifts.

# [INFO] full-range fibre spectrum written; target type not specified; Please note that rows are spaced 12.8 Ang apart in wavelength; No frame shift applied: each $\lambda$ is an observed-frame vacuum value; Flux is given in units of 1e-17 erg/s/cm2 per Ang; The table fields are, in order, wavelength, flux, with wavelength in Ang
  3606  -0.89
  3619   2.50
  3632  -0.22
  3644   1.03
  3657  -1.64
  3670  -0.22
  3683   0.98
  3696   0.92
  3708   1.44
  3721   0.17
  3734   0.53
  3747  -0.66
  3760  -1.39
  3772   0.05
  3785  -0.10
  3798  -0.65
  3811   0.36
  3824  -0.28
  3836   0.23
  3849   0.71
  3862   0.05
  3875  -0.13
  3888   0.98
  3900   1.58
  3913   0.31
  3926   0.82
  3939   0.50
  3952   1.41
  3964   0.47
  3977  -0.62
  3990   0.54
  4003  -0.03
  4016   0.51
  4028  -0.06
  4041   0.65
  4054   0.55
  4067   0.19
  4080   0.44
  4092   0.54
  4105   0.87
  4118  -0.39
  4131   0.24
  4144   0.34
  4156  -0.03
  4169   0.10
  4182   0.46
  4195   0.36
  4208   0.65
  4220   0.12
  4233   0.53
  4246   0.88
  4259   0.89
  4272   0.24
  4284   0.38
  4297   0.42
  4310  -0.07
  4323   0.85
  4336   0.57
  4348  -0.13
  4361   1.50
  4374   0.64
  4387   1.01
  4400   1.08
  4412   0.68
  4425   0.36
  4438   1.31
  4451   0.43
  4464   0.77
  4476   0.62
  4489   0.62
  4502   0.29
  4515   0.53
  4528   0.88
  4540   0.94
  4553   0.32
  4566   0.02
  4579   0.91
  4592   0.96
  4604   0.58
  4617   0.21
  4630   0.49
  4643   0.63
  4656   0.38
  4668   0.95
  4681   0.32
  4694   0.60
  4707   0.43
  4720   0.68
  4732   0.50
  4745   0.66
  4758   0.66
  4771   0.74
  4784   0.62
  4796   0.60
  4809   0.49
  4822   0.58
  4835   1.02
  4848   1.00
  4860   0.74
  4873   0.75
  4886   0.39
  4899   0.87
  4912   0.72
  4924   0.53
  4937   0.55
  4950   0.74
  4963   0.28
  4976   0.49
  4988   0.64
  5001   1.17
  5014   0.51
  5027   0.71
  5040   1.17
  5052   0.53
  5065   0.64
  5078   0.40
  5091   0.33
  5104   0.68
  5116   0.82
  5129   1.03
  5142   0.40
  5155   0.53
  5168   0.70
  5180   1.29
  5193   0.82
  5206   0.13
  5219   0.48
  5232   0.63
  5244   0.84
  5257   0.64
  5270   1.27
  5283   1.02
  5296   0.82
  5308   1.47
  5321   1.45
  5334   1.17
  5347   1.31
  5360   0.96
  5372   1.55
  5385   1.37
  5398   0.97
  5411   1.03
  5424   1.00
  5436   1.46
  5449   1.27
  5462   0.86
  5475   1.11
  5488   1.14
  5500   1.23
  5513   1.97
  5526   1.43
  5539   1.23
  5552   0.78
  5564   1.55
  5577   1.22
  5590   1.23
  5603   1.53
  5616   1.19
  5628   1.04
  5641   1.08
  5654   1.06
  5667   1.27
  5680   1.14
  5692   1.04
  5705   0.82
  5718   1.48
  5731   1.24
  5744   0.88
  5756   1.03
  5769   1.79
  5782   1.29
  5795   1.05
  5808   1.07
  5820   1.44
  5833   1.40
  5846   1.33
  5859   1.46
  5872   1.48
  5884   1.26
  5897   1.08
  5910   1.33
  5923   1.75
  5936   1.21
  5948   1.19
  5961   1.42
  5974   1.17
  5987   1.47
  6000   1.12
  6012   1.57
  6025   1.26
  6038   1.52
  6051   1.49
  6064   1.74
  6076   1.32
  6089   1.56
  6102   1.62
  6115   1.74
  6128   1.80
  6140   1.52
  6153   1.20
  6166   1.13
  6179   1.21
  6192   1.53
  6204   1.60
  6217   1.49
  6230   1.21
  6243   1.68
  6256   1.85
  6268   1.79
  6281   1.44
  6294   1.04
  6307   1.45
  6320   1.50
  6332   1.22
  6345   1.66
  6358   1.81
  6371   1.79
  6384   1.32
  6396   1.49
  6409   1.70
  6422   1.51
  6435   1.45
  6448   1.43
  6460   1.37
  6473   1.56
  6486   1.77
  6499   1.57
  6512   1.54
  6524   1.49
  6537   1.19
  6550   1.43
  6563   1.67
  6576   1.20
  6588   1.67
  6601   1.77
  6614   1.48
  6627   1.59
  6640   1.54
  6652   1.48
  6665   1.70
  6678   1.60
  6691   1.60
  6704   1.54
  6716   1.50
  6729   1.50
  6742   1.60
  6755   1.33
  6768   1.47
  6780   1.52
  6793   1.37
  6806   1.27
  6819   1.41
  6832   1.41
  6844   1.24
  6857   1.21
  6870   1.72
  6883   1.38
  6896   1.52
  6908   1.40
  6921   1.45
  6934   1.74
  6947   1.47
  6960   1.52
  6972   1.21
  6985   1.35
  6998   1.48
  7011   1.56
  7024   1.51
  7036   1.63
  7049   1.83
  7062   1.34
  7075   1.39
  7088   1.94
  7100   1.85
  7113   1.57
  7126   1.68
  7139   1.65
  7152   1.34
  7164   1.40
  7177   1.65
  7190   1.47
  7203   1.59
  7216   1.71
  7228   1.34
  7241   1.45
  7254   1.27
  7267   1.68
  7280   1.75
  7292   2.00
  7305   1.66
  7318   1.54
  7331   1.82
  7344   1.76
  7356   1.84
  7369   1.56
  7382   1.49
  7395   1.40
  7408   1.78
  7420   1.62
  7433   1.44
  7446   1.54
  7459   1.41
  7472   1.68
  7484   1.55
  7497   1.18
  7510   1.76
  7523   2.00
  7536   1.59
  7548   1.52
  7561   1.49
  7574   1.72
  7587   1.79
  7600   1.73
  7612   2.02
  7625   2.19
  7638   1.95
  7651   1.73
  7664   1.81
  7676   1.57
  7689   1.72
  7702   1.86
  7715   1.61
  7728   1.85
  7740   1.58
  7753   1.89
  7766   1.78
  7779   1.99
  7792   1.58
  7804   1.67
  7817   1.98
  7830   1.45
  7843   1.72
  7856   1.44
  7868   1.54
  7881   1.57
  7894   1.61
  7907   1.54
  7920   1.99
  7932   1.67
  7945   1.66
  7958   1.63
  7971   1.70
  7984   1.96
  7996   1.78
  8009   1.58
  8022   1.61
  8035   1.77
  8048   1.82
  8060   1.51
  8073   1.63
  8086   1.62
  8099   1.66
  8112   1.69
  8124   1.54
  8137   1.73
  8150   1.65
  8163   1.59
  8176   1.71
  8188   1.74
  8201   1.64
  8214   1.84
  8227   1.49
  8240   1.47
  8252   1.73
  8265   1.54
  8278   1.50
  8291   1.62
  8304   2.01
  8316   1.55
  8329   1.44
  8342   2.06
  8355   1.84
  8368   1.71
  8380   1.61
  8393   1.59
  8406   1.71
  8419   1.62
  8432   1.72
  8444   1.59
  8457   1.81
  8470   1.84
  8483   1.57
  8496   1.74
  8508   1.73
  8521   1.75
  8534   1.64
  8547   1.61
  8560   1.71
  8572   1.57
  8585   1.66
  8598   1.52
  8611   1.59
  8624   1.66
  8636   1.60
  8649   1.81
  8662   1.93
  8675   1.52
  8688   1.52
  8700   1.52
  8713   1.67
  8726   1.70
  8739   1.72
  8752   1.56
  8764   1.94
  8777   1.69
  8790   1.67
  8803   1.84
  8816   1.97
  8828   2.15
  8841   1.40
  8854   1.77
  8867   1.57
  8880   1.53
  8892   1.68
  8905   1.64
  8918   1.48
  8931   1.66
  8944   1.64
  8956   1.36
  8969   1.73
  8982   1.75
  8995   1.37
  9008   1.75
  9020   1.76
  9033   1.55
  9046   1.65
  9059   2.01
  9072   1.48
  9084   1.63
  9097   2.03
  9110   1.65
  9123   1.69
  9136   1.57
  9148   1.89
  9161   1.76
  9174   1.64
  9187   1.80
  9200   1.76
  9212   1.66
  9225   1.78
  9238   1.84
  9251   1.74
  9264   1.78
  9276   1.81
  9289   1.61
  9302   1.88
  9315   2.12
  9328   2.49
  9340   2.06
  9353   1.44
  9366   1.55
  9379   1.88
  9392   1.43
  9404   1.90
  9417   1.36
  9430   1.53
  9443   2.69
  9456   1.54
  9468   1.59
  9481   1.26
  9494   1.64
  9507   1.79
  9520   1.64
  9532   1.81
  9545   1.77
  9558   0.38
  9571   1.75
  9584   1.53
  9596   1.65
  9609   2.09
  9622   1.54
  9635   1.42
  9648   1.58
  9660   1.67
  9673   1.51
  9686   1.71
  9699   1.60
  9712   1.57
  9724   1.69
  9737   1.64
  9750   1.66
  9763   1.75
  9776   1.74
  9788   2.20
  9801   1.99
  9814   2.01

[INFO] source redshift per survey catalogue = 0.323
